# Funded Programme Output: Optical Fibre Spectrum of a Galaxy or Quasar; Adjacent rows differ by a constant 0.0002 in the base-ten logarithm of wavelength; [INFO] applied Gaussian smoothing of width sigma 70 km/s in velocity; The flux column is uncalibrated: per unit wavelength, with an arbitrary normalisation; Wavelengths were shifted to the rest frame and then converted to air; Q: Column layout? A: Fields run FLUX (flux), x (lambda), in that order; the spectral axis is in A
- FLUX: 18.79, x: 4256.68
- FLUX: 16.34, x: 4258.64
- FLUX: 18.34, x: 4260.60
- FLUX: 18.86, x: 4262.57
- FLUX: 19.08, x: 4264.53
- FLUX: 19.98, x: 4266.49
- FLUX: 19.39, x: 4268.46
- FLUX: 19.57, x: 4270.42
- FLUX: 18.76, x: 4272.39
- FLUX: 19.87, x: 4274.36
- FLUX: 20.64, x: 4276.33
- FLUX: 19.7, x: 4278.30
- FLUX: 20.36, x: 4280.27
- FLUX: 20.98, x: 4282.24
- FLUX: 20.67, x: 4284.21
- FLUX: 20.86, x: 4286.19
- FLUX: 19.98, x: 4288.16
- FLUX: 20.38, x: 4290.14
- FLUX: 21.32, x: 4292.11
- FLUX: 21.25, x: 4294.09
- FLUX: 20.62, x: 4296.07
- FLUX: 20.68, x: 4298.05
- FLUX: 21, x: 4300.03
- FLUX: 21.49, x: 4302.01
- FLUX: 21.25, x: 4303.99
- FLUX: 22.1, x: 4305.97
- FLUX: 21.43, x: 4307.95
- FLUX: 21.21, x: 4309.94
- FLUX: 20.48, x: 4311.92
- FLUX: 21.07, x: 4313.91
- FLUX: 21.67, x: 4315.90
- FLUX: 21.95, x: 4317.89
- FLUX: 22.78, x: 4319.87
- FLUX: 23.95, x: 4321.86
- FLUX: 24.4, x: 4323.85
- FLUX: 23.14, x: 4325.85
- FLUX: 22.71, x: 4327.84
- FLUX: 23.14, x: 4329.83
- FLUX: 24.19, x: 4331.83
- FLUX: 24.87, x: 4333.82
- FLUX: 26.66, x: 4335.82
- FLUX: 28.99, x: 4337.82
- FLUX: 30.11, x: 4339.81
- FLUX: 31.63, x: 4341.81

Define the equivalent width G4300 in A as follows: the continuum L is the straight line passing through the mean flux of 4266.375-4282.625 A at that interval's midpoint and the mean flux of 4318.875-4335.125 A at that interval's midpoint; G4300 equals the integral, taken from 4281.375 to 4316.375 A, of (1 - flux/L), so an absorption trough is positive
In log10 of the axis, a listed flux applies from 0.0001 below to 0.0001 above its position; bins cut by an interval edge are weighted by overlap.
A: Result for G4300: 1.0 A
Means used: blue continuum 19.9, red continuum 23.7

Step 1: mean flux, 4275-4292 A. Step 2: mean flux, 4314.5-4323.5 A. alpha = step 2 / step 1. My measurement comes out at 1.11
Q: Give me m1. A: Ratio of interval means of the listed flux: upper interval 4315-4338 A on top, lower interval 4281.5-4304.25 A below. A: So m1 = 1.14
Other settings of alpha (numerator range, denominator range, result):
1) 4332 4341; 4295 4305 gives 1.31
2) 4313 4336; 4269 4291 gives 1.16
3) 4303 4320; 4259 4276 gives 1.12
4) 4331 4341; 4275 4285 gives 1.33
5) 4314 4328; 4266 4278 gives 1.16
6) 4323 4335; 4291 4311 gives 1.12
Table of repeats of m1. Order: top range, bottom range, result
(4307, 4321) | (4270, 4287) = 1.07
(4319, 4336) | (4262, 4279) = 1.22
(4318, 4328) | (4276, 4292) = 1.14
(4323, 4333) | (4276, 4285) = 1.15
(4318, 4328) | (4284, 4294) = 1.13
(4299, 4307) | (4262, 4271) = 1.11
